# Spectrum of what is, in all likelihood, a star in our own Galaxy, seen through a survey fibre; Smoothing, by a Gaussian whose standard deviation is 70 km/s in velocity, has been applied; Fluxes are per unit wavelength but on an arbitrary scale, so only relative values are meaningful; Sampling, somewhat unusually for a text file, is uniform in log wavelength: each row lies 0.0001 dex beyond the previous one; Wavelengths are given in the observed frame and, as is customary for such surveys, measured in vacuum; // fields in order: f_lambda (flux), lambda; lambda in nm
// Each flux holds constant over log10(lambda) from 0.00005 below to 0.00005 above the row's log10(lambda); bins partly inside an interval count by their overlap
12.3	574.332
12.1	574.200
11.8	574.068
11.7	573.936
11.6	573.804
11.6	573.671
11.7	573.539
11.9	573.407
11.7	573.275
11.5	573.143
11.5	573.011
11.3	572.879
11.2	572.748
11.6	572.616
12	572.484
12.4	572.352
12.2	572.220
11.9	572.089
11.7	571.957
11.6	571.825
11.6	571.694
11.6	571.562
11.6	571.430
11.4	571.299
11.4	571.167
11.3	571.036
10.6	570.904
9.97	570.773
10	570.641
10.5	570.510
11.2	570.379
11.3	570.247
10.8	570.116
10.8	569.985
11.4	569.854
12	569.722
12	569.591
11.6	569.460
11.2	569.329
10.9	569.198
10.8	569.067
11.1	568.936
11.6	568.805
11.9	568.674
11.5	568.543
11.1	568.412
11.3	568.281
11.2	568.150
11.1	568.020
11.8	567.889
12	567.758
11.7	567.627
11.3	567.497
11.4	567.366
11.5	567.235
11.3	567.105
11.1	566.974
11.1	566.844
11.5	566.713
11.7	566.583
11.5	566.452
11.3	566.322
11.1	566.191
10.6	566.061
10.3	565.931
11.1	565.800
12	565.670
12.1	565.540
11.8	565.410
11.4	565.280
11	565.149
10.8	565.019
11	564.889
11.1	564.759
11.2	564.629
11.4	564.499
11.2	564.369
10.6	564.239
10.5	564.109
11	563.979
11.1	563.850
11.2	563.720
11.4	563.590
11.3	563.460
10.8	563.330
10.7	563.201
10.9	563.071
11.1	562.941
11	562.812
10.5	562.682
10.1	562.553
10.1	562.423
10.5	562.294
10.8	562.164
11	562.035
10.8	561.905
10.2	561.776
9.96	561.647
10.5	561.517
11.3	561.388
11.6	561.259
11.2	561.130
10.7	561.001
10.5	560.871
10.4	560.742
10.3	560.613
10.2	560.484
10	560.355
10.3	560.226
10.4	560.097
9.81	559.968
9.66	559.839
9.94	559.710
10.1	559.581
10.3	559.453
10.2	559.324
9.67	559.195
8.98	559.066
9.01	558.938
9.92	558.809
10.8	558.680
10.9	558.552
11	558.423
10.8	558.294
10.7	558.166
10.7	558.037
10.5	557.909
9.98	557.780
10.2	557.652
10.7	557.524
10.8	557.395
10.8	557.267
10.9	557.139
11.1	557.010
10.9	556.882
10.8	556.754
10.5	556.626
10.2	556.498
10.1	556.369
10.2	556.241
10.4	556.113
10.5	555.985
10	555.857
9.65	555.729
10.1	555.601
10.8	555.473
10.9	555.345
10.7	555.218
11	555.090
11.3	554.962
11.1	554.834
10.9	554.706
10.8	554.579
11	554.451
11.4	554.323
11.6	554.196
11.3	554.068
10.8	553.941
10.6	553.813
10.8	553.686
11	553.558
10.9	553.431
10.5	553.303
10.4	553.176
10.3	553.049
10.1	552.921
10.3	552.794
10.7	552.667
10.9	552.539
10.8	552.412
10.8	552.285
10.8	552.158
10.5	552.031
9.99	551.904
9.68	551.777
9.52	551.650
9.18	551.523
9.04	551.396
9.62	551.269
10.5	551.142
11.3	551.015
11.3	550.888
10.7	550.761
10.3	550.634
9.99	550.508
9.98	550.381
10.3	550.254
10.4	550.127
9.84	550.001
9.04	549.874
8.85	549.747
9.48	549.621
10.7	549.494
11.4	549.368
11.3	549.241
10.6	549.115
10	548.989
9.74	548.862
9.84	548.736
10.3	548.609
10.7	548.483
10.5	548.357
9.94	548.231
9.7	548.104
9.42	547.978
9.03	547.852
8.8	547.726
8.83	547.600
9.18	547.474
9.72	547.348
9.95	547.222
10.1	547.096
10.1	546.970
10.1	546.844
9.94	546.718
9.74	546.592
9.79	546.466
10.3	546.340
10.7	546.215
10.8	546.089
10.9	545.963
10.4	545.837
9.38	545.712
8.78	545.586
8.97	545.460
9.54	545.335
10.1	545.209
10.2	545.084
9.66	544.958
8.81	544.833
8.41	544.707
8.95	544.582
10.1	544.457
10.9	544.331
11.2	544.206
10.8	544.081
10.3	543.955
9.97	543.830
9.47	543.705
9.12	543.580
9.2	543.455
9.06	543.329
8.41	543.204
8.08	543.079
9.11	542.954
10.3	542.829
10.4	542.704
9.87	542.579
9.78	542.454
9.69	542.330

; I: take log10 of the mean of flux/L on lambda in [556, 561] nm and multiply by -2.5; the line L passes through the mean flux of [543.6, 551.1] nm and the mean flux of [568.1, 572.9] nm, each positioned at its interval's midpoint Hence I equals 0.03 mag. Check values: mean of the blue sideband 9.99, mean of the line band 10.3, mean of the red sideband 11.3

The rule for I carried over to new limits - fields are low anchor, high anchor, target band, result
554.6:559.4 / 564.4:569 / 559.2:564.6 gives 0.03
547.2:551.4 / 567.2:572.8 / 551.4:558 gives -0.02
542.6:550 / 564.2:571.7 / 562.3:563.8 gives 0.01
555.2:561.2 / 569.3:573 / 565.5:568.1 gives -0.03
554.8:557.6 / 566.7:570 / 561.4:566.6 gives 0.02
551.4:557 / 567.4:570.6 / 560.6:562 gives 0.02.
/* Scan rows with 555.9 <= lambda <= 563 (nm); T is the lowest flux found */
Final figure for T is 8.98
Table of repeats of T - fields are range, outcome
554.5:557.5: 9.65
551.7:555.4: 9.68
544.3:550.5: 8.41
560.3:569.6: 9.96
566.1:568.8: 11.1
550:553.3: 9.04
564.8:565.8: 10.8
